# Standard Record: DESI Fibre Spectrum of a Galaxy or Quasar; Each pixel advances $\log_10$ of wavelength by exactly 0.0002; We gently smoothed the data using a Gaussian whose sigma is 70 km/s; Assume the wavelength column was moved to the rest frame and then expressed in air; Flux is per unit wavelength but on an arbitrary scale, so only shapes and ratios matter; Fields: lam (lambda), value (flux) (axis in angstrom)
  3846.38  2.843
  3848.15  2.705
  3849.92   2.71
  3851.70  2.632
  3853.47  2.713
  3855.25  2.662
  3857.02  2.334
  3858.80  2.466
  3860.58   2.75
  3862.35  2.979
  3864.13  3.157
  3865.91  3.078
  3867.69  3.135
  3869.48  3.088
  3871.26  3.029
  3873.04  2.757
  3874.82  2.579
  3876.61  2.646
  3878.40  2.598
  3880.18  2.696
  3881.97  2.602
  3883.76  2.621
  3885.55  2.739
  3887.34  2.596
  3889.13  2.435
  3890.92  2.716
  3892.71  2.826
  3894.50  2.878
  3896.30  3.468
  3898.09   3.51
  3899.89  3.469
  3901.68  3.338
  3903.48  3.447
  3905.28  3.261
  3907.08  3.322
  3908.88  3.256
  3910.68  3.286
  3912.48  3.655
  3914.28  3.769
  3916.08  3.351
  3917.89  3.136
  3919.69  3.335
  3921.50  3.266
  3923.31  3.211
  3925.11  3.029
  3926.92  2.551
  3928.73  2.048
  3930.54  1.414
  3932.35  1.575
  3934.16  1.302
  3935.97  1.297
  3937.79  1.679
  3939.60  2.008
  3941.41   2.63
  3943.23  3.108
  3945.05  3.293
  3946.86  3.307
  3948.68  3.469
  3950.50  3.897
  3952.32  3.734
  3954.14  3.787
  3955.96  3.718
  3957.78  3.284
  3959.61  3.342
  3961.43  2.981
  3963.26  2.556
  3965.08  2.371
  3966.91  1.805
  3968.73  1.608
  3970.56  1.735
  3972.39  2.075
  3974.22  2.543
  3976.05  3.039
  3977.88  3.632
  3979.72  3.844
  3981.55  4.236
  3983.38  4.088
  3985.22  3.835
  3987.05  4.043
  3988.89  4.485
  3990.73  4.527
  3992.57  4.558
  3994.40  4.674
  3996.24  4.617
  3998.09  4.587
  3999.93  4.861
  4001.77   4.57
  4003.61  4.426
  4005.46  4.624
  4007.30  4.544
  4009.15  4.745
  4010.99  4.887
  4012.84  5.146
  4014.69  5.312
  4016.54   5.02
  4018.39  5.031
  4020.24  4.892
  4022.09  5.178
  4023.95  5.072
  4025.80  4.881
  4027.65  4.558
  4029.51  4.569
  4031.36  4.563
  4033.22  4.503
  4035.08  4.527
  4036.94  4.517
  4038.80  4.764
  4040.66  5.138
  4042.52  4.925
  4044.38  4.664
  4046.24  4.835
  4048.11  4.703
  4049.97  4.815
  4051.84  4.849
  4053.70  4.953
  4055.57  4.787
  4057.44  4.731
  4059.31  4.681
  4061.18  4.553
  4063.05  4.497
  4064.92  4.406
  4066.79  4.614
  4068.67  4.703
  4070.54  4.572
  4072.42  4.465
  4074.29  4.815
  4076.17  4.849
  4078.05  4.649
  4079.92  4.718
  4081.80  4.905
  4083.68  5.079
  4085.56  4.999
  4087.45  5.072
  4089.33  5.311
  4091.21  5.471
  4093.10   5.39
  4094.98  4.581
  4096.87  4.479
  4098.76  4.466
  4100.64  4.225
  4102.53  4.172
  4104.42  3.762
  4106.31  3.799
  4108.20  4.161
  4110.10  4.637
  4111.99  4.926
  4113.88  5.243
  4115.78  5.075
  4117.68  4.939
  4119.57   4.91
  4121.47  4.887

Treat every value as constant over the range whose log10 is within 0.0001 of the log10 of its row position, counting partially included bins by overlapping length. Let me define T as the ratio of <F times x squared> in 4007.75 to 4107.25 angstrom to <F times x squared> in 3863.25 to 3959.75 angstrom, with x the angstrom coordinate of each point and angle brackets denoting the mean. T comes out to 1.74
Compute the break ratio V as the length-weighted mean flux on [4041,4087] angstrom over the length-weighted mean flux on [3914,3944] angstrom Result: 1.91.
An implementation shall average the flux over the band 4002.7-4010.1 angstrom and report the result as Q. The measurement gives 4.59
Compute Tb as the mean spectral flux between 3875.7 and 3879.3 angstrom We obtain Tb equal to 2.62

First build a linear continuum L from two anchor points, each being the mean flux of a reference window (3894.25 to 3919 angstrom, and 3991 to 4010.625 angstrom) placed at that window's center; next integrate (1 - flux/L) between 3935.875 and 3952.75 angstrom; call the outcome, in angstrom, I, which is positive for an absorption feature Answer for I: 4.34 angstrom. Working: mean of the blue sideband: 3.38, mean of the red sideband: 4.63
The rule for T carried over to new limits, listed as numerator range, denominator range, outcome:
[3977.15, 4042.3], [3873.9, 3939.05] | 1.74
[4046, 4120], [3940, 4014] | 1.35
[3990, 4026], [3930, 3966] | 1.80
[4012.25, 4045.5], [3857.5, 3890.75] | 1.89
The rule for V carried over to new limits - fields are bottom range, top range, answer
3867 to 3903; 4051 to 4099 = 1.66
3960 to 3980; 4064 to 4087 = 1.86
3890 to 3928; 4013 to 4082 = 1.47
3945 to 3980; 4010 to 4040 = 1.63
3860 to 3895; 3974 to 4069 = 1.64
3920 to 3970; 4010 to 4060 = 1.80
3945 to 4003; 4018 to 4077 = 1.34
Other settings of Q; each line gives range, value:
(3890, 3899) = 3.08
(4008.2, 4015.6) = 5.02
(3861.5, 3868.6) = 3.08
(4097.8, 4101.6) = 4.35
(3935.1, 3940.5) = 1.66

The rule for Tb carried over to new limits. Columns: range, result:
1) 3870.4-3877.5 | 2.75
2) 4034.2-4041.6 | 4.74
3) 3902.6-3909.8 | 3.32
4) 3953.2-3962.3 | 3.43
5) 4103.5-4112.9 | 4.25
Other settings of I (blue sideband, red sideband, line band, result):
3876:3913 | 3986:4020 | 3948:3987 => 9.4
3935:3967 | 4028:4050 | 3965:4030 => -4.0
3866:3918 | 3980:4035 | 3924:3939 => 7.1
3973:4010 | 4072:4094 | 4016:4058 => -1.9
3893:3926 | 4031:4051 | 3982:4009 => -1.4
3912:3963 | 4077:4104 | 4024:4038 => -1.9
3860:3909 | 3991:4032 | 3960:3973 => 6.0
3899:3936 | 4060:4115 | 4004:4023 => -4.9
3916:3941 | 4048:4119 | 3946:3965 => -4.3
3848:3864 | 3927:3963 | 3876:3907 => -2.8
